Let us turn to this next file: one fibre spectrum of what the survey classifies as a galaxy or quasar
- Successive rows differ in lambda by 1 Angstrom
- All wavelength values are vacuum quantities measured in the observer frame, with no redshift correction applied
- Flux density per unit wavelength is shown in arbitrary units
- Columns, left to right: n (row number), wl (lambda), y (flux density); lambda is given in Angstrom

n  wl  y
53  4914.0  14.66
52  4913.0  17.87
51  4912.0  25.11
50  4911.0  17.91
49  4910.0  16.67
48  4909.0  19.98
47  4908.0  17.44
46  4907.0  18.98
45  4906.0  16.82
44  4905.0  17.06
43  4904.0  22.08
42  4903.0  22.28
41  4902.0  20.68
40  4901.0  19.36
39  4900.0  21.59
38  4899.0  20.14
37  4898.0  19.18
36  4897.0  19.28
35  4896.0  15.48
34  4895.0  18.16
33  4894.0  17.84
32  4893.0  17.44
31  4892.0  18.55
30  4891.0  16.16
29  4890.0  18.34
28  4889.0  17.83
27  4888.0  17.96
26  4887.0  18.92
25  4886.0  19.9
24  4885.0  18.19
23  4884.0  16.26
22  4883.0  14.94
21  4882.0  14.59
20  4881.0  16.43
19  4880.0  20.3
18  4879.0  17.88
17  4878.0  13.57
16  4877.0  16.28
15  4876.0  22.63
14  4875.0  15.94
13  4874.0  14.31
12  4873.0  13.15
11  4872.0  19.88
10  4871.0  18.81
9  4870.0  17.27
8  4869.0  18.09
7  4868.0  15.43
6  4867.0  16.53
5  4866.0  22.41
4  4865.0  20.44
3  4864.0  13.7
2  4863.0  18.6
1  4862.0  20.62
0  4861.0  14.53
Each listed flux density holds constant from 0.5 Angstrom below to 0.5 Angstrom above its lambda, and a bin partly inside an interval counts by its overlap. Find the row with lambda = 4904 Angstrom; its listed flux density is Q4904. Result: 22.08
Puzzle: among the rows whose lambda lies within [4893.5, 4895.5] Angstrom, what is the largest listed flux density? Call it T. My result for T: 18.16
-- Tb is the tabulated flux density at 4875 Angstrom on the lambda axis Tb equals 15.94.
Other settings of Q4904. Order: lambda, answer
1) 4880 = 20.3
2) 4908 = 17.44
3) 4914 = 14.66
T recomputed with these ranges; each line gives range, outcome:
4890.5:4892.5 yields 18.55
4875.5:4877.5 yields 22.63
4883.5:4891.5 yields 19.9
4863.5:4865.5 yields 20.44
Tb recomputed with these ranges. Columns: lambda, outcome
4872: 19.88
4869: 18.09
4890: 18.34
